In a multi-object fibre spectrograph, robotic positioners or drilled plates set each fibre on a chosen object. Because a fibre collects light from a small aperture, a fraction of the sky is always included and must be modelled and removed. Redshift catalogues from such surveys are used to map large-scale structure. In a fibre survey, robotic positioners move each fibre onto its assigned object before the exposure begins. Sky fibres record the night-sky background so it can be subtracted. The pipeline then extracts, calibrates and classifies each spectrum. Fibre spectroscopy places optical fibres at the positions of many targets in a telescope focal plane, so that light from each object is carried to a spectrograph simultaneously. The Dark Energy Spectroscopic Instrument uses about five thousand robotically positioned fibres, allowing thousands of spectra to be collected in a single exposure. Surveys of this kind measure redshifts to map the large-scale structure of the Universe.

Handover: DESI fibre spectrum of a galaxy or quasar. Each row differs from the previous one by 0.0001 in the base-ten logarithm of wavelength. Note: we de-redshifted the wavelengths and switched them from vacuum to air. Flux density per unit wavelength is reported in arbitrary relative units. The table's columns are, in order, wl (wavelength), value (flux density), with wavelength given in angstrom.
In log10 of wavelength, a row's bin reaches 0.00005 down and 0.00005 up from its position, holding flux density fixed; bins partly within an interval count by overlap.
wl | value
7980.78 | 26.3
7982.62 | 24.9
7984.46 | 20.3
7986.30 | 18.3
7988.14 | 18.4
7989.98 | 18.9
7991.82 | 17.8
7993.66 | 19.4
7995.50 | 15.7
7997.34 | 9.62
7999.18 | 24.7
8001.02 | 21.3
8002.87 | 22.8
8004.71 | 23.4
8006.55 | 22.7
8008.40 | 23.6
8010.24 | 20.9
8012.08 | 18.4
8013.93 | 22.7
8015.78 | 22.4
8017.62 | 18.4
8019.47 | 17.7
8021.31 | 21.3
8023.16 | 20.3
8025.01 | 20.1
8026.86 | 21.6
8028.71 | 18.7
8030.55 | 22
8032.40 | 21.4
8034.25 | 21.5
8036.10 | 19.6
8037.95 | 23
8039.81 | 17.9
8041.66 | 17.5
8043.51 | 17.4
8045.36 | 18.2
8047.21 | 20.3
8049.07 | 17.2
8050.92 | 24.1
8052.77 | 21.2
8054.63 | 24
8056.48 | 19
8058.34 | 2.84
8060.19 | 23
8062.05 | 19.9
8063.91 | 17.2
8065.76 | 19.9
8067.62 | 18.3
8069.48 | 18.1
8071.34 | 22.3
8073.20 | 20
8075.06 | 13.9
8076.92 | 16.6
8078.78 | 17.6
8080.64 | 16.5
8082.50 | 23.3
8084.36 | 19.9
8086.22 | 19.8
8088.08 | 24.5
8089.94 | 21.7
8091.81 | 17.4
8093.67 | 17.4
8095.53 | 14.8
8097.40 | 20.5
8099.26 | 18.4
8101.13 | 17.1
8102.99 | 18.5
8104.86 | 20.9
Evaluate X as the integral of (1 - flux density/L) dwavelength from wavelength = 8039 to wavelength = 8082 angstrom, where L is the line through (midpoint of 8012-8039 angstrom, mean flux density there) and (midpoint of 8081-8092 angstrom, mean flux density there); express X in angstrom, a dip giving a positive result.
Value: 5.1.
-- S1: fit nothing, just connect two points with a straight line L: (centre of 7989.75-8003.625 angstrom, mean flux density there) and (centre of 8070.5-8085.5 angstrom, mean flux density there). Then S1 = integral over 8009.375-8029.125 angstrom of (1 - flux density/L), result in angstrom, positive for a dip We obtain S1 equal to -1.6 angstrom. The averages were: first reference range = 18.7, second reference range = 18.8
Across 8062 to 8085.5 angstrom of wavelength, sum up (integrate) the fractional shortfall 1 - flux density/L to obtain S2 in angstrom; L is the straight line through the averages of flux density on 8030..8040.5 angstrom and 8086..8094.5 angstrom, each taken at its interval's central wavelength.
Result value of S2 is 2.0 angstrom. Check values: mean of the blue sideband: 20.9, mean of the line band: 18.7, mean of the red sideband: 20.2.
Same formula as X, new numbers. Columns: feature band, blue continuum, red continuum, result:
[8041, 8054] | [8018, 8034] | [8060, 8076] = 0.1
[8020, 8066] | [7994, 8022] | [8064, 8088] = 0.3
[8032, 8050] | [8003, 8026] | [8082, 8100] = 1.1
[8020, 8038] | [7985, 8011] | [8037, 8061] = -1.4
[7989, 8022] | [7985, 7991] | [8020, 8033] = -0.9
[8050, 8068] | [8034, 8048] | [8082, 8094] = 0.8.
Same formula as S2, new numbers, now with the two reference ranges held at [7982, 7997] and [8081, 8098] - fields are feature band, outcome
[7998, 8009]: -2.3 angstrom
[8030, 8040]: -1.0 angstrom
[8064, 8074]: 0.0 angstrom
